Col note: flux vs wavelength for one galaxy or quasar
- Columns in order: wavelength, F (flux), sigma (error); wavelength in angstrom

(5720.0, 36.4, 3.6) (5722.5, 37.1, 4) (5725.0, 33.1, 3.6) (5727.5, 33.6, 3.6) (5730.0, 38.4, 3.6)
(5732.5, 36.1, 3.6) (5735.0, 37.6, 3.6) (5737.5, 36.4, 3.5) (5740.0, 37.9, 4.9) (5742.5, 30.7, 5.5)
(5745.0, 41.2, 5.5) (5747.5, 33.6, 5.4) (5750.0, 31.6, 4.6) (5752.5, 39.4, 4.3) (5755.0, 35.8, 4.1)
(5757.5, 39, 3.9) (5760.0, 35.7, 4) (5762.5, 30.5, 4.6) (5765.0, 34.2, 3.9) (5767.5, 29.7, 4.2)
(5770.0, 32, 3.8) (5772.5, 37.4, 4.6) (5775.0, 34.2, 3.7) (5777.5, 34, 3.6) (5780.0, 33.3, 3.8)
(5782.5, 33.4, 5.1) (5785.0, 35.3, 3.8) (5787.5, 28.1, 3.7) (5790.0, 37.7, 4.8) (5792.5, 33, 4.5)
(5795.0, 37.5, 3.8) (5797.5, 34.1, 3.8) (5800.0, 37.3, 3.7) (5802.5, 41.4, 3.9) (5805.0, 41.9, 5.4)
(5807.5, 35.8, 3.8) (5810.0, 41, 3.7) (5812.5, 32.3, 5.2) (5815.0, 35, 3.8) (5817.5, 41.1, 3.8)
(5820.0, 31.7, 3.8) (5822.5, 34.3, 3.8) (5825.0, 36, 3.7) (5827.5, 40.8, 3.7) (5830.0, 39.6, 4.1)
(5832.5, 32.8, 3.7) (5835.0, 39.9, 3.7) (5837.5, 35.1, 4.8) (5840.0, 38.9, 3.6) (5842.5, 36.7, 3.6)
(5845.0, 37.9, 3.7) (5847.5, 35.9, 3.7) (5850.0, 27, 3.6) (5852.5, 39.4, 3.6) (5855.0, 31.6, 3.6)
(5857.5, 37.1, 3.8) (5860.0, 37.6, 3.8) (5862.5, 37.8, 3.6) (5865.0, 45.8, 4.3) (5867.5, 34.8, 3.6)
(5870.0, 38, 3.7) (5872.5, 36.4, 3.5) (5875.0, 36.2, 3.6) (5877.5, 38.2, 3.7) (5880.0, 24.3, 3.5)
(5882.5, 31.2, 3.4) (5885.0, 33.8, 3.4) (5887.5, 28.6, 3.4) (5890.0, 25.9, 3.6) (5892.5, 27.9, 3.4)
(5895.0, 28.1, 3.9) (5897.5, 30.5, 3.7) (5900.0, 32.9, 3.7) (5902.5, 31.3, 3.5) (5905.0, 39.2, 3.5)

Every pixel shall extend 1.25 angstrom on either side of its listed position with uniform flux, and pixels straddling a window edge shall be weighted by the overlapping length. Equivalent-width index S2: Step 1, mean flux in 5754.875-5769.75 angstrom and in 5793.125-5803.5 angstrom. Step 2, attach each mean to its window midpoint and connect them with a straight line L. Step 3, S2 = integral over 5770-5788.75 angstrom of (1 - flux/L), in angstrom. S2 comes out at 1.0 angstrom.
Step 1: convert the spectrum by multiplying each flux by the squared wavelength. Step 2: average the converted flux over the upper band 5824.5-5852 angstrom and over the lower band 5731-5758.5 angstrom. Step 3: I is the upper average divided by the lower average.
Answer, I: 1.04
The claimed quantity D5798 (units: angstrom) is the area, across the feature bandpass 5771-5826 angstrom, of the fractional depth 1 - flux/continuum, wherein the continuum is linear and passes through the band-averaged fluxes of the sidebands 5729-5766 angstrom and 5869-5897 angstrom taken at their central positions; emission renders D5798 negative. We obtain -2.3 angstrom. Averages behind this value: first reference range 35.9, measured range 35.7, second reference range 31.6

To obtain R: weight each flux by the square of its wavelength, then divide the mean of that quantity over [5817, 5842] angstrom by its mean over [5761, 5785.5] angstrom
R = 1.13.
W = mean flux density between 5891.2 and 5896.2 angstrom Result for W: 28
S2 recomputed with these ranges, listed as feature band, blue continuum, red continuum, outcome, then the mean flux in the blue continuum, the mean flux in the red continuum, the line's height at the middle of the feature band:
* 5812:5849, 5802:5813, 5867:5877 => 1.4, 38.7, 36.6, 38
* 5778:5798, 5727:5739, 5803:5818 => 1.8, 36.6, 37.9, 37.5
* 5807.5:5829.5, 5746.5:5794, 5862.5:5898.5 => -1.9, 34.1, 33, 33.6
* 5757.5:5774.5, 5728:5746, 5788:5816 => 1.4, 36.7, 36.8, 36.7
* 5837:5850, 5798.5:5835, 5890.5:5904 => -0.4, 37.3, 30.1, 34.9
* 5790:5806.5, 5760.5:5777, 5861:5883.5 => -1.7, 33.2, 35.9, 34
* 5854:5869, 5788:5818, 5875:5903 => -2.3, 37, 30.5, 32.6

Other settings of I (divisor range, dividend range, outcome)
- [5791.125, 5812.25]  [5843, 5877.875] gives 1.00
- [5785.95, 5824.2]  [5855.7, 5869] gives 1.08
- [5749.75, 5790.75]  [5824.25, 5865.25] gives 1.11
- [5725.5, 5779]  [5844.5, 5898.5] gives 1.00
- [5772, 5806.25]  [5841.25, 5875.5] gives 1.05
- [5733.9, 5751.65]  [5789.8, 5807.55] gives 1.07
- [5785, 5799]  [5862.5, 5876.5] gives 1.15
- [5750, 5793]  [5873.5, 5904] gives 0.94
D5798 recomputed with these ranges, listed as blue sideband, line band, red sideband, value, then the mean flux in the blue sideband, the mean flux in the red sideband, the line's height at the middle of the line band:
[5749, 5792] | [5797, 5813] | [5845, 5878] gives -1.4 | 34.2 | 36.6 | 35.1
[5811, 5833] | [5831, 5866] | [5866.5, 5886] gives -1.5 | 36.1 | 34.1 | 35.1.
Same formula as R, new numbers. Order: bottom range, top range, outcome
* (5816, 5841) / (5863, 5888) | 0.96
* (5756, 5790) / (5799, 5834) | 1.12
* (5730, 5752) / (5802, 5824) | 1.06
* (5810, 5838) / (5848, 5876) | 1.01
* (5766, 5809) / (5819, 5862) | 1.05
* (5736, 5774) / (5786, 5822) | 1.05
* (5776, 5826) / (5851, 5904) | 0.97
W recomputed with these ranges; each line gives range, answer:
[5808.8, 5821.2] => 36.2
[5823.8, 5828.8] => 38.4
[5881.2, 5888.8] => 31.1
